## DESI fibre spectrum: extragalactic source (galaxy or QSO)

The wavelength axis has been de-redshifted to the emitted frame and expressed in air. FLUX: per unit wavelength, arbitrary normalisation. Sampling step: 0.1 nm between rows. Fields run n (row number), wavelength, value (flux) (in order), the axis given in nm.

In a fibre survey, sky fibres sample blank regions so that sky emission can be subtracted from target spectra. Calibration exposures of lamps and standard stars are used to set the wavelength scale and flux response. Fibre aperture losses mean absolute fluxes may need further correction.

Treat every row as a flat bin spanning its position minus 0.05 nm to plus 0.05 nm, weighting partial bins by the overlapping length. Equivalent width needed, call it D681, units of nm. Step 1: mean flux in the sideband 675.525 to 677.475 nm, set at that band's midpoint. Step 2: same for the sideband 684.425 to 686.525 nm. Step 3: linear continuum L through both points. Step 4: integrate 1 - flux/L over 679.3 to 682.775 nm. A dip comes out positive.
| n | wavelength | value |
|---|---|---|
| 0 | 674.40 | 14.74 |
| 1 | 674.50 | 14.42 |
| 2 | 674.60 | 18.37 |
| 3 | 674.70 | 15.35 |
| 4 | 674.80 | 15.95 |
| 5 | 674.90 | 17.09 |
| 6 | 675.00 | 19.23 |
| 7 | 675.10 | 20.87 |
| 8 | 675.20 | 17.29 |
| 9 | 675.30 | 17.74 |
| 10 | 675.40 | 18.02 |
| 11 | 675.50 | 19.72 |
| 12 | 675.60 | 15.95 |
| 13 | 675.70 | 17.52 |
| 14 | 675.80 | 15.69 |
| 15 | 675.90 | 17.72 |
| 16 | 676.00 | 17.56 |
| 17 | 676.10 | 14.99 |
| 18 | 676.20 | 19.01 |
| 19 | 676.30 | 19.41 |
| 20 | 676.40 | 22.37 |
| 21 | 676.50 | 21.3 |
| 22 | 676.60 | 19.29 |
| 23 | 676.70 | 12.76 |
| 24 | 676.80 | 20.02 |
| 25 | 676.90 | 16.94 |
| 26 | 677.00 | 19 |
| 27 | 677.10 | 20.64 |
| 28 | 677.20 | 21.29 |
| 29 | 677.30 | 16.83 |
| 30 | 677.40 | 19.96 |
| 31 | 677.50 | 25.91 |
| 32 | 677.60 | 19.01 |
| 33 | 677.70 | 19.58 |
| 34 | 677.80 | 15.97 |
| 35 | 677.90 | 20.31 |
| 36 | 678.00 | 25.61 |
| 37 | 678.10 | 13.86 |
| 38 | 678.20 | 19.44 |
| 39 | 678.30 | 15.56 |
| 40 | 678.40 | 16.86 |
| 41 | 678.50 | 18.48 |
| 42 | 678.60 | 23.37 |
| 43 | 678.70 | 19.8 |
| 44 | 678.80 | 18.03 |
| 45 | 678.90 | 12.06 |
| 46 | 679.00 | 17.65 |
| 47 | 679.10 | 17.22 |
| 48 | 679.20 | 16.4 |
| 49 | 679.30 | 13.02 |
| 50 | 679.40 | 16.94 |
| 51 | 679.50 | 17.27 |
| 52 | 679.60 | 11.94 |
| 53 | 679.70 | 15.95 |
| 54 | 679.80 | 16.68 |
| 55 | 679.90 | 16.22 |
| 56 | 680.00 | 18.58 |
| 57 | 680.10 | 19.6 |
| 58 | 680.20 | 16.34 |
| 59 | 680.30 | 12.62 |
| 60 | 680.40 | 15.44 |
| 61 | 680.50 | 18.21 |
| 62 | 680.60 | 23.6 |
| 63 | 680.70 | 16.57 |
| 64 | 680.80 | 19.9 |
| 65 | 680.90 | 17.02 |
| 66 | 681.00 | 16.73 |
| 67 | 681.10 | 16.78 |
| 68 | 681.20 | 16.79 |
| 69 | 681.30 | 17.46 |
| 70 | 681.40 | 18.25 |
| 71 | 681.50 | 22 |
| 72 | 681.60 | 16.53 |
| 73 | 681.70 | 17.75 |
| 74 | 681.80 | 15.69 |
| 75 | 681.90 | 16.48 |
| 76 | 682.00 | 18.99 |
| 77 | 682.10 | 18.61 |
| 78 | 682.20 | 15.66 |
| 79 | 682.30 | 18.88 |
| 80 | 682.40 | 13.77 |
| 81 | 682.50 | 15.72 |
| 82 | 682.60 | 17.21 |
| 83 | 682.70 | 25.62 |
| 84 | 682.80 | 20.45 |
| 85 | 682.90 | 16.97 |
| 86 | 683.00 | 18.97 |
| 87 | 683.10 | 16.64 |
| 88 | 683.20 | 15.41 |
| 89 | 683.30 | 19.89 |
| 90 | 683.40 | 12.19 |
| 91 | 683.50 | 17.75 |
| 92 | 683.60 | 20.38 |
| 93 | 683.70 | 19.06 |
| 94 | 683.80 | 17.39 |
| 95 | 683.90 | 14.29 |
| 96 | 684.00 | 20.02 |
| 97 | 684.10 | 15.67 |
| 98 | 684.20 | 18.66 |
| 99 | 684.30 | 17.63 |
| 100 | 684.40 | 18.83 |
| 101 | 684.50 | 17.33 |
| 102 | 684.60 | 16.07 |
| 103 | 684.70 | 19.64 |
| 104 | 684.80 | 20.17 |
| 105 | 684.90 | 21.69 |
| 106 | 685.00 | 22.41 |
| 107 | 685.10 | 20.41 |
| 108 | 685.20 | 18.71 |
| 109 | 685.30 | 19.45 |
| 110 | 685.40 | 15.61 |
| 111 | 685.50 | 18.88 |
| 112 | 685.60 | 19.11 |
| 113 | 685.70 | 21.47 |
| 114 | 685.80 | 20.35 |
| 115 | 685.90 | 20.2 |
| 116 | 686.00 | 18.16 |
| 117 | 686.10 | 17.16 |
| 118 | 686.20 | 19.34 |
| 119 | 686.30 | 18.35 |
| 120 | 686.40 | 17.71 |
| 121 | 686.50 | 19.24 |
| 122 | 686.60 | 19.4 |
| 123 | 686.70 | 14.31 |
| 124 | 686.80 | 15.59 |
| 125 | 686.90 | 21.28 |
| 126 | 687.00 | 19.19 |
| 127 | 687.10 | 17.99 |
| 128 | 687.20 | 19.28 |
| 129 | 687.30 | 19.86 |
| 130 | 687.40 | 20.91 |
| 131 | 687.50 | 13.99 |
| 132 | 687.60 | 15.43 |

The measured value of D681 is 0.26 nm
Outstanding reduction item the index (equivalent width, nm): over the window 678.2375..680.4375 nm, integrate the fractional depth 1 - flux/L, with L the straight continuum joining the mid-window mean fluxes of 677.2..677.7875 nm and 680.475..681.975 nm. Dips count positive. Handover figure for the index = 0.277 nm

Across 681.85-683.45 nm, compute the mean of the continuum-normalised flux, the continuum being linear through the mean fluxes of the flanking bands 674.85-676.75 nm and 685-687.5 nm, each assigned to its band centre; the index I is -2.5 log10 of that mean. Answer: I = 0.06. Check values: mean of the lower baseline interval 18.1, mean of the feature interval 17.6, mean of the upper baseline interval 18.8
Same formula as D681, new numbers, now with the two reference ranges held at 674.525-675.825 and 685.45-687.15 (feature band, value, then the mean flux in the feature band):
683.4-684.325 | 0.04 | 17.6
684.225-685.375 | -0.04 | 19.2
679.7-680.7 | 0.04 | 17.4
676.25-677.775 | -0.15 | 19.6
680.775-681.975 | 0.04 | 17.6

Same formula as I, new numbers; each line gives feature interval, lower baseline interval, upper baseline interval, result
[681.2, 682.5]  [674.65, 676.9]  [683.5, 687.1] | 0.06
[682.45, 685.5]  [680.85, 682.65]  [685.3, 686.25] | -0.01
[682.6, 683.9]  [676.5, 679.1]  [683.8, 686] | 0.04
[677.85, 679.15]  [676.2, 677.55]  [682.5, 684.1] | 0.05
